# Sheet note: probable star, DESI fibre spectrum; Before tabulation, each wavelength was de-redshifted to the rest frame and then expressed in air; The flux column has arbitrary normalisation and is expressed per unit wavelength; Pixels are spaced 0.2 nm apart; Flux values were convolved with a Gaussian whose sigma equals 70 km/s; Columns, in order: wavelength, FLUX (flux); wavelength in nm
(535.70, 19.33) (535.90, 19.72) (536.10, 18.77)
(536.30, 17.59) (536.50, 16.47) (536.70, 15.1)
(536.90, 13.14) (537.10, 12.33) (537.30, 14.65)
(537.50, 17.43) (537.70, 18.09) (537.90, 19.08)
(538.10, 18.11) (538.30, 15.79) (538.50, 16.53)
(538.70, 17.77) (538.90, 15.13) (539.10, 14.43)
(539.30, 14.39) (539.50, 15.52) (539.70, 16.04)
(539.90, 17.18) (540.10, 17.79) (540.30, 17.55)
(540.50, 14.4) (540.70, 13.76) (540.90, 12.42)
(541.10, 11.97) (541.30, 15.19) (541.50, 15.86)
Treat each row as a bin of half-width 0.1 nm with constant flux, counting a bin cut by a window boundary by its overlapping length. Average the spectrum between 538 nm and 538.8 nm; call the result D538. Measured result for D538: 17.1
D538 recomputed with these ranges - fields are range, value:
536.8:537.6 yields 14.4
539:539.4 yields 14.4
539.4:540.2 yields 16.6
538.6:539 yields 16.4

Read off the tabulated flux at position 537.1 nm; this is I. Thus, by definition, 12.33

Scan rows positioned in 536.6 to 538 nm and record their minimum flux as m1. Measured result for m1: 12.33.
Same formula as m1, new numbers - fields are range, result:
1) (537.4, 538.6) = 15.79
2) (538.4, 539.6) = 14.39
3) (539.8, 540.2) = 17.18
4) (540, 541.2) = 11.97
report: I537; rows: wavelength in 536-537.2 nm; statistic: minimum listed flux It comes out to 12.33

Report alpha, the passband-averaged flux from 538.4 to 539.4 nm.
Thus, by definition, 15.7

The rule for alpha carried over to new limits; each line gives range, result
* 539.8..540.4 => 17.5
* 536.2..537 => 15.6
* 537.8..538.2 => 18.6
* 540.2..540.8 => 15.2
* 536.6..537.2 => 13.5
